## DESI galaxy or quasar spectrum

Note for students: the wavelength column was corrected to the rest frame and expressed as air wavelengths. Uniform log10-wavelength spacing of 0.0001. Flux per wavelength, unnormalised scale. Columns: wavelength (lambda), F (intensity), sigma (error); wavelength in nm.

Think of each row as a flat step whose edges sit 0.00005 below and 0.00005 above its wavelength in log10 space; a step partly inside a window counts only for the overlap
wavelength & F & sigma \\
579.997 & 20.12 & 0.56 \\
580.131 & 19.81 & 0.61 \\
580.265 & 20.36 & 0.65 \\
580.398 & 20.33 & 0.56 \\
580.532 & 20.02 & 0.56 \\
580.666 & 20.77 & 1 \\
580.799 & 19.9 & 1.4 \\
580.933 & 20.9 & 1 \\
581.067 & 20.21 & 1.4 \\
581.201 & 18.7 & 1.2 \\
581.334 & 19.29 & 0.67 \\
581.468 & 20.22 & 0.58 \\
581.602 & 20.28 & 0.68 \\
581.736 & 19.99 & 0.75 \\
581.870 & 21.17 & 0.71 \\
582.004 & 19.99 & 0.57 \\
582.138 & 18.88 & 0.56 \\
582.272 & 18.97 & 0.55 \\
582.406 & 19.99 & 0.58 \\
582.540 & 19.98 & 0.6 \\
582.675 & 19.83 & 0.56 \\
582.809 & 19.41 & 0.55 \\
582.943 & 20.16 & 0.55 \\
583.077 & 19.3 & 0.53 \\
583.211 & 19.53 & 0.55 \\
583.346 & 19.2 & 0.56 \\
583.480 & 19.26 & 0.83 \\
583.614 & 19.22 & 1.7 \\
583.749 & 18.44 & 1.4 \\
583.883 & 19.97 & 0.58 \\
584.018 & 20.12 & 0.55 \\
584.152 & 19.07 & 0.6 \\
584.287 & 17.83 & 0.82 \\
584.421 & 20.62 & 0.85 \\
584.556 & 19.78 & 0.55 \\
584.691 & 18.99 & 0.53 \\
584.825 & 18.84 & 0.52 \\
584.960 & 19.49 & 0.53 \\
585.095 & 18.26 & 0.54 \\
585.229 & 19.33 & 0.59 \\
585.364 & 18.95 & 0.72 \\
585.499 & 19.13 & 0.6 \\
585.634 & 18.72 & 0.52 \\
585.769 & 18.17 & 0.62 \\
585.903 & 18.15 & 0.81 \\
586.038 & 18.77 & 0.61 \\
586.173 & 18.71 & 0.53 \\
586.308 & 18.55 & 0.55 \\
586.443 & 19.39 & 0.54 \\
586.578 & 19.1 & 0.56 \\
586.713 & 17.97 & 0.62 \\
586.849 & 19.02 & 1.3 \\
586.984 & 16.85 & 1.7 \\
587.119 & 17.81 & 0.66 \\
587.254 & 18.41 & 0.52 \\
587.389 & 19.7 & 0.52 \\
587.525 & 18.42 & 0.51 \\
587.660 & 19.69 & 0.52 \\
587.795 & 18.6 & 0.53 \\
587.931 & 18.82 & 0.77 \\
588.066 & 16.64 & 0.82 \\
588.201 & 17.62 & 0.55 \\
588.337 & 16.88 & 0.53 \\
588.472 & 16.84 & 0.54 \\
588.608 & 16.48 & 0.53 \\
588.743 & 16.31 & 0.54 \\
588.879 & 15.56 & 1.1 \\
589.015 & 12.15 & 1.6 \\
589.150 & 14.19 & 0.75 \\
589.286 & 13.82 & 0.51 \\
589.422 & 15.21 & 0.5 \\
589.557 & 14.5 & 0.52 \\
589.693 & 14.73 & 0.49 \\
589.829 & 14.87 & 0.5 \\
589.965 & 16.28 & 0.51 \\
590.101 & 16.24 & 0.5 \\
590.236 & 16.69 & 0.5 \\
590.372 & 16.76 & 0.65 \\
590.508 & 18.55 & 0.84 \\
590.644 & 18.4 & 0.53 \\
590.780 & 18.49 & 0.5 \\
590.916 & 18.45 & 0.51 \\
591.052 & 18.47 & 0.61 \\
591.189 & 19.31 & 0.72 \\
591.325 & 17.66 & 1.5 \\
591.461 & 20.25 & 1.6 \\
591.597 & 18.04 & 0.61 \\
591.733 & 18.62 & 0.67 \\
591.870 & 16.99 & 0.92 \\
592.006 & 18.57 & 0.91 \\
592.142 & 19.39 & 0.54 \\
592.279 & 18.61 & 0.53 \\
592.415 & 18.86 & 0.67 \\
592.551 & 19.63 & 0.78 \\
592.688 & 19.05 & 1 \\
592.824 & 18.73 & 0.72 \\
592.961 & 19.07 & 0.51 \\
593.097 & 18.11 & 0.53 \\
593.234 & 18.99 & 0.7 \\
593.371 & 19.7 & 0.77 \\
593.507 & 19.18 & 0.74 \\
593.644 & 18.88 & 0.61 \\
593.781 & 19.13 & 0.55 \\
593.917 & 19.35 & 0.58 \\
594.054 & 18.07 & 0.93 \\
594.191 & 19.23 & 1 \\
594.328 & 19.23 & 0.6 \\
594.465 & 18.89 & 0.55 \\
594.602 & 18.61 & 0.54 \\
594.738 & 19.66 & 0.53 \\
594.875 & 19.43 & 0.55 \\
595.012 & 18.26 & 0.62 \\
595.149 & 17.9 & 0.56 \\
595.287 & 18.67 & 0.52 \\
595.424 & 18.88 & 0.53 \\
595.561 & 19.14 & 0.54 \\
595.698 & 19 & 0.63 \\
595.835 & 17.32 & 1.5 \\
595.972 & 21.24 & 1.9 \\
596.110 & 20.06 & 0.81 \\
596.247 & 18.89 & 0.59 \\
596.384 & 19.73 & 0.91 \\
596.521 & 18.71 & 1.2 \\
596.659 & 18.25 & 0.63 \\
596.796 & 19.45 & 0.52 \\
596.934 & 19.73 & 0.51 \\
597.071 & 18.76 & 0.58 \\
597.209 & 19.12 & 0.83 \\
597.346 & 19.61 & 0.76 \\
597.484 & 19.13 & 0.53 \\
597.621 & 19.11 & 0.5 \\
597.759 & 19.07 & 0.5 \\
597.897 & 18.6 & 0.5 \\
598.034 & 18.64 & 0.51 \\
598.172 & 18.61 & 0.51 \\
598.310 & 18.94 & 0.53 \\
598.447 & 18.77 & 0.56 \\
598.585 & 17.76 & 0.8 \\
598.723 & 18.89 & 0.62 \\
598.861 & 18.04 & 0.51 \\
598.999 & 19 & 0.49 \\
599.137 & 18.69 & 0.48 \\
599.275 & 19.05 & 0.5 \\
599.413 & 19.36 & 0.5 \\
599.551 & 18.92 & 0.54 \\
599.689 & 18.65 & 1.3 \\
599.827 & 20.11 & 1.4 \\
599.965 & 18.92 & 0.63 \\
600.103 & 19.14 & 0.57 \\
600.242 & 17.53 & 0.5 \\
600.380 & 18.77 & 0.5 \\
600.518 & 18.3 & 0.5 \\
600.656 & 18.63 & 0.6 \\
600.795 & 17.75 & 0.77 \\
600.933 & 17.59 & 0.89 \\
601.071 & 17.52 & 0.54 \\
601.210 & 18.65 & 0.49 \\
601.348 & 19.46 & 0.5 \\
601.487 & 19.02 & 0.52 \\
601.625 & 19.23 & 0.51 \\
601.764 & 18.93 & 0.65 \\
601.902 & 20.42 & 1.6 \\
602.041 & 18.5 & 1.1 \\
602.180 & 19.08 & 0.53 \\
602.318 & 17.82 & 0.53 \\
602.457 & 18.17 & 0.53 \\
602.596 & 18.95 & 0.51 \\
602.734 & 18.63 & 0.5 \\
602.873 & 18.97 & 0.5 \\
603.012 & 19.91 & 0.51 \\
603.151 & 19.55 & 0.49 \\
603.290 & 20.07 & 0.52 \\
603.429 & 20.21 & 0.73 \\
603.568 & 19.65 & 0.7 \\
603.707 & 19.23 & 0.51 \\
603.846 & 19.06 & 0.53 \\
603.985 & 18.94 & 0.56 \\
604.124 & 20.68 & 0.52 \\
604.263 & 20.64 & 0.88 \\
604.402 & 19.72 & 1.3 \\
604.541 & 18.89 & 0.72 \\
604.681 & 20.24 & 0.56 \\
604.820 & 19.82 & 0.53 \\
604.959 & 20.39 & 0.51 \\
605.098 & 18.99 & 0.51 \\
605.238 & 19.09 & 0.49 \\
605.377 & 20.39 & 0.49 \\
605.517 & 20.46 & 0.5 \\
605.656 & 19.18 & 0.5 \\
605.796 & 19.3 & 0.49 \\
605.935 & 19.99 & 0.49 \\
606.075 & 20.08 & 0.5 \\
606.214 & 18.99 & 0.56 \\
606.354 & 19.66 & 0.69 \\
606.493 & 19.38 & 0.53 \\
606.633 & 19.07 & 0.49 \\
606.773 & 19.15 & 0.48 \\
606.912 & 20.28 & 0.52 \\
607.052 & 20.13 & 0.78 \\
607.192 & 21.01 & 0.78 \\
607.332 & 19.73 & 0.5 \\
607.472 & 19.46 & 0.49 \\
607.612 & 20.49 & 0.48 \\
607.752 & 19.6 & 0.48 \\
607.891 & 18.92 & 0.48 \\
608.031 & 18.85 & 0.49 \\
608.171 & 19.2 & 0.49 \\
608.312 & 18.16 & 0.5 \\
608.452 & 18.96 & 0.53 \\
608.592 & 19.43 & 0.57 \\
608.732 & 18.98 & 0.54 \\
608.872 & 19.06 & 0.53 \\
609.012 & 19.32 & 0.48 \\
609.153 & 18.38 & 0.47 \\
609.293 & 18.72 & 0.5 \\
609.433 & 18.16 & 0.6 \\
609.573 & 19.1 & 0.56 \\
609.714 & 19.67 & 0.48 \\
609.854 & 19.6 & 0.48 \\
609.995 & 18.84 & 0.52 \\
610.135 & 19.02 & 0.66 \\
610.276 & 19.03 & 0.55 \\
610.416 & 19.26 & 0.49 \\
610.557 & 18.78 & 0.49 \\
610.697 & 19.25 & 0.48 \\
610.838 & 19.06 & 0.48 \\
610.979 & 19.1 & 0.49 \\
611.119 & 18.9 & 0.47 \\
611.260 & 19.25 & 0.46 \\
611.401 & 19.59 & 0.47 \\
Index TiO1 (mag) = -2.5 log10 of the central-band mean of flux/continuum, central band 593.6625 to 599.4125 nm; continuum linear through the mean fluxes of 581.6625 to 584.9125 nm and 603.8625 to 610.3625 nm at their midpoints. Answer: 0.03 mag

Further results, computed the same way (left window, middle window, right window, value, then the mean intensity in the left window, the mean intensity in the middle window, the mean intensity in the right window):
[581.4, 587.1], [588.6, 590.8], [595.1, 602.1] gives 0.21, 19.2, 15.8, 18.9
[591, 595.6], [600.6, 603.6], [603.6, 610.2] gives 0.02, 18.8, 18.9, 19.5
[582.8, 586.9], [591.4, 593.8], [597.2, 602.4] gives 0.00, 19.1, 18.9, 18.8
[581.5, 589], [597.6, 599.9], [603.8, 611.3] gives 0.02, 18.8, 18.8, 19.4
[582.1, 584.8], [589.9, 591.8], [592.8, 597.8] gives 0.07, 19.4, 18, 19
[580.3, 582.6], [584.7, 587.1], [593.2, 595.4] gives 0.05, 20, 18.7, 18.9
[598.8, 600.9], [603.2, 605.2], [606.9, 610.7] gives -0.04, 18.7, 19.7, 19.2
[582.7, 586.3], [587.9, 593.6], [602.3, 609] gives 0.11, 19.1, 17.4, 19.5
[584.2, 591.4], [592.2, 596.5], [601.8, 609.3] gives -0.04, 17.7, 19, 19.4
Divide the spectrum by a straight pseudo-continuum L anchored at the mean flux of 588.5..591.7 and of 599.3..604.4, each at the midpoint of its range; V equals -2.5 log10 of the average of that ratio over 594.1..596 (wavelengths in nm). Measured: -0.08 mag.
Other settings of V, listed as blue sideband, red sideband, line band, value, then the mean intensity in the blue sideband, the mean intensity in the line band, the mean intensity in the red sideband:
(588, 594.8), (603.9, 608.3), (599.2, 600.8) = 0.00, 17.7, 18.8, 19.7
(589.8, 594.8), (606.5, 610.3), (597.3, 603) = 0.01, 18.5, 18.8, 19.3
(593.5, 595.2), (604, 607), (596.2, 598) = 0.00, 18.9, 19.1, 19.7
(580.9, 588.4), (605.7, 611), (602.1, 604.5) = -0.01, 19.1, 19.4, 19.3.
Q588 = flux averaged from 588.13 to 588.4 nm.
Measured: 17.2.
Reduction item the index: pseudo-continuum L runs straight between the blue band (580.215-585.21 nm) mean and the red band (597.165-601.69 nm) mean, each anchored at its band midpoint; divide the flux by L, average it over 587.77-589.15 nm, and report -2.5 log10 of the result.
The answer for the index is 0.18 mag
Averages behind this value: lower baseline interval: 19.7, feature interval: 16.4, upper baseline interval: 18.7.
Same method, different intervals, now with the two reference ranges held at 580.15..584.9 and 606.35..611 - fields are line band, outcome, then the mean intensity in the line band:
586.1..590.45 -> 0.157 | 17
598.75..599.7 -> 0.034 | 18.8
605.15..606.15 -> -0.025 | 19.8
